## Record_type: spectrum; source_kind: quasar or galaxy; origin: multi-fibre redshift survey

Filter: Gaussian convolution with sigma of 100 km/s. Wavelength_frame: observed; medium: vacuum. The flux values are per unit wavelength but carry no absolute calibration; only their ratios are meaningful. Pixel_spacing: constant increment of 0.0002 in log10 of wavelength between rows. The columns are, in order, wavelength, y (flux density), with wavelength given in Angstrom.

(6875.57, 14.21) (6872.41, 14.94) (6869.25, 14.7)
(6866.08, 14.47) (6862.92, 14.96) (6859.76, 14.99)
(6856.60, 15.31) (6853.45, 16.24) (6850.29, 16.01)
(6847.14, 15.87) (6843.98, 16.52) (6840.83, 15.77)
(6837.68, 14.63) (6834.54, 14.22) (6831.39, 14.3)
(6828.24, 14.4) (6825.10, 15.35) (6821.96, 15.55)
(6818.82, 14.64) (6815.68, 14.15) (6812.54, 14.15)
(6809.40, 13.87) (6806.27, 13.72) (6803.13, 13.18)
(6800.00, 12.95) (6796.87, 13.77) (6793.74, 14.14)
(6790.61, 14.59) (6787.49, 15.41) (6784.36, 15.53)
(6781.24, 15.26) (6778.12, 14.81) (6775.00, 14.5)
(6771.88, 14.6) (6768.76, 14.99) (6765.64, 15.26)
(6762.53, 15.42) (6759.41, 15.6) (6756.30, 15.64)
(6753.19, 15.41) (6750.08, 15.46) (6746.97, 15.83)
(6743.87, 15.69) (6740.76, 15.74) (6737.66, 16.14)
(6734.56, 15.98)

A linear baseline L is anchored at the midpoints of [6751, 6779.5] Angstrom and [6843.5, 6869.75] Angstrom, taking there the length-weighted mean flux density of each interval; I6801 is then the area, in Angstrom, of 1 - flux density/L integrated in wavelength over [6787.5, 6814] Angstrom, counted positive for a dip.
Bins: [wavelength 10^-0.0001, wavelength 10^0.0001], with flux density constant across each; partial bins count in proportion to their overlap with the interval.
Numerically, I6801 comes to 2.4 Angstrom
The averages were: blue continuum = 15.1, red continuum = 15.4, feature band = 13.9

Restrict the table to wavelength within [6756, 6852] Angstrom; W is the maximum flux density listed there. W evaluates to 16.52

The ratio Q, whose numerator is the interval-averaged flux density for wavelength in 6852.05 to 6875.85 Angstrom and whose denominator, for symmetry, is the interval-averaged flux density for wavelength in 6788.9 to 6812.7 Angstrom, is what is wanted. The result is 1.09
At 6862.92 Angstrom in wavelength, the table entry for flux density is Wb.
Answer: 14.96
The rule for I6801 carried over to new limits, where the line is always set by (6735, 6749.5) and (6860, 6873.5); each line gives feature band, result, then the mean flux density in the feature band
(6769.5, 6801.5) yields 1.87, 14.6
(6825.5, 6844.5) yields 0.17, 14.9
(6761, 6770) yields 0.24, 15.2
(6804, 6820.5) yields 1.26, 14.1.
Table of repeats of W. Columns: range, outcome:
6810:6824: 15.55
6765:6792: 15.53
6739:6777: 15.83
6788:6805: 14.59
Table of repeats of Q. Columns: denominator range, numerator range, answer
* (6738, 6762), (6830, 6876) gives 0.97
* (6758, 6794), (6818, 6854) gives 1.02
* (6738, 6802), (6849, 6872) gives 1.01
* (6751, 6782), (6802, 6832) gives 0.95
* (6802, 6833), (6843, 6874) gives 1.07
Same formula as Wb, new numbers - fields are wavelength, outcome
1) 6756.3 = 15.64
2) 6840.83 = 15.77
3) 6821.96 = 15.55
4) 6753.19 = 15.41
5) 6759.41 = 15.6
